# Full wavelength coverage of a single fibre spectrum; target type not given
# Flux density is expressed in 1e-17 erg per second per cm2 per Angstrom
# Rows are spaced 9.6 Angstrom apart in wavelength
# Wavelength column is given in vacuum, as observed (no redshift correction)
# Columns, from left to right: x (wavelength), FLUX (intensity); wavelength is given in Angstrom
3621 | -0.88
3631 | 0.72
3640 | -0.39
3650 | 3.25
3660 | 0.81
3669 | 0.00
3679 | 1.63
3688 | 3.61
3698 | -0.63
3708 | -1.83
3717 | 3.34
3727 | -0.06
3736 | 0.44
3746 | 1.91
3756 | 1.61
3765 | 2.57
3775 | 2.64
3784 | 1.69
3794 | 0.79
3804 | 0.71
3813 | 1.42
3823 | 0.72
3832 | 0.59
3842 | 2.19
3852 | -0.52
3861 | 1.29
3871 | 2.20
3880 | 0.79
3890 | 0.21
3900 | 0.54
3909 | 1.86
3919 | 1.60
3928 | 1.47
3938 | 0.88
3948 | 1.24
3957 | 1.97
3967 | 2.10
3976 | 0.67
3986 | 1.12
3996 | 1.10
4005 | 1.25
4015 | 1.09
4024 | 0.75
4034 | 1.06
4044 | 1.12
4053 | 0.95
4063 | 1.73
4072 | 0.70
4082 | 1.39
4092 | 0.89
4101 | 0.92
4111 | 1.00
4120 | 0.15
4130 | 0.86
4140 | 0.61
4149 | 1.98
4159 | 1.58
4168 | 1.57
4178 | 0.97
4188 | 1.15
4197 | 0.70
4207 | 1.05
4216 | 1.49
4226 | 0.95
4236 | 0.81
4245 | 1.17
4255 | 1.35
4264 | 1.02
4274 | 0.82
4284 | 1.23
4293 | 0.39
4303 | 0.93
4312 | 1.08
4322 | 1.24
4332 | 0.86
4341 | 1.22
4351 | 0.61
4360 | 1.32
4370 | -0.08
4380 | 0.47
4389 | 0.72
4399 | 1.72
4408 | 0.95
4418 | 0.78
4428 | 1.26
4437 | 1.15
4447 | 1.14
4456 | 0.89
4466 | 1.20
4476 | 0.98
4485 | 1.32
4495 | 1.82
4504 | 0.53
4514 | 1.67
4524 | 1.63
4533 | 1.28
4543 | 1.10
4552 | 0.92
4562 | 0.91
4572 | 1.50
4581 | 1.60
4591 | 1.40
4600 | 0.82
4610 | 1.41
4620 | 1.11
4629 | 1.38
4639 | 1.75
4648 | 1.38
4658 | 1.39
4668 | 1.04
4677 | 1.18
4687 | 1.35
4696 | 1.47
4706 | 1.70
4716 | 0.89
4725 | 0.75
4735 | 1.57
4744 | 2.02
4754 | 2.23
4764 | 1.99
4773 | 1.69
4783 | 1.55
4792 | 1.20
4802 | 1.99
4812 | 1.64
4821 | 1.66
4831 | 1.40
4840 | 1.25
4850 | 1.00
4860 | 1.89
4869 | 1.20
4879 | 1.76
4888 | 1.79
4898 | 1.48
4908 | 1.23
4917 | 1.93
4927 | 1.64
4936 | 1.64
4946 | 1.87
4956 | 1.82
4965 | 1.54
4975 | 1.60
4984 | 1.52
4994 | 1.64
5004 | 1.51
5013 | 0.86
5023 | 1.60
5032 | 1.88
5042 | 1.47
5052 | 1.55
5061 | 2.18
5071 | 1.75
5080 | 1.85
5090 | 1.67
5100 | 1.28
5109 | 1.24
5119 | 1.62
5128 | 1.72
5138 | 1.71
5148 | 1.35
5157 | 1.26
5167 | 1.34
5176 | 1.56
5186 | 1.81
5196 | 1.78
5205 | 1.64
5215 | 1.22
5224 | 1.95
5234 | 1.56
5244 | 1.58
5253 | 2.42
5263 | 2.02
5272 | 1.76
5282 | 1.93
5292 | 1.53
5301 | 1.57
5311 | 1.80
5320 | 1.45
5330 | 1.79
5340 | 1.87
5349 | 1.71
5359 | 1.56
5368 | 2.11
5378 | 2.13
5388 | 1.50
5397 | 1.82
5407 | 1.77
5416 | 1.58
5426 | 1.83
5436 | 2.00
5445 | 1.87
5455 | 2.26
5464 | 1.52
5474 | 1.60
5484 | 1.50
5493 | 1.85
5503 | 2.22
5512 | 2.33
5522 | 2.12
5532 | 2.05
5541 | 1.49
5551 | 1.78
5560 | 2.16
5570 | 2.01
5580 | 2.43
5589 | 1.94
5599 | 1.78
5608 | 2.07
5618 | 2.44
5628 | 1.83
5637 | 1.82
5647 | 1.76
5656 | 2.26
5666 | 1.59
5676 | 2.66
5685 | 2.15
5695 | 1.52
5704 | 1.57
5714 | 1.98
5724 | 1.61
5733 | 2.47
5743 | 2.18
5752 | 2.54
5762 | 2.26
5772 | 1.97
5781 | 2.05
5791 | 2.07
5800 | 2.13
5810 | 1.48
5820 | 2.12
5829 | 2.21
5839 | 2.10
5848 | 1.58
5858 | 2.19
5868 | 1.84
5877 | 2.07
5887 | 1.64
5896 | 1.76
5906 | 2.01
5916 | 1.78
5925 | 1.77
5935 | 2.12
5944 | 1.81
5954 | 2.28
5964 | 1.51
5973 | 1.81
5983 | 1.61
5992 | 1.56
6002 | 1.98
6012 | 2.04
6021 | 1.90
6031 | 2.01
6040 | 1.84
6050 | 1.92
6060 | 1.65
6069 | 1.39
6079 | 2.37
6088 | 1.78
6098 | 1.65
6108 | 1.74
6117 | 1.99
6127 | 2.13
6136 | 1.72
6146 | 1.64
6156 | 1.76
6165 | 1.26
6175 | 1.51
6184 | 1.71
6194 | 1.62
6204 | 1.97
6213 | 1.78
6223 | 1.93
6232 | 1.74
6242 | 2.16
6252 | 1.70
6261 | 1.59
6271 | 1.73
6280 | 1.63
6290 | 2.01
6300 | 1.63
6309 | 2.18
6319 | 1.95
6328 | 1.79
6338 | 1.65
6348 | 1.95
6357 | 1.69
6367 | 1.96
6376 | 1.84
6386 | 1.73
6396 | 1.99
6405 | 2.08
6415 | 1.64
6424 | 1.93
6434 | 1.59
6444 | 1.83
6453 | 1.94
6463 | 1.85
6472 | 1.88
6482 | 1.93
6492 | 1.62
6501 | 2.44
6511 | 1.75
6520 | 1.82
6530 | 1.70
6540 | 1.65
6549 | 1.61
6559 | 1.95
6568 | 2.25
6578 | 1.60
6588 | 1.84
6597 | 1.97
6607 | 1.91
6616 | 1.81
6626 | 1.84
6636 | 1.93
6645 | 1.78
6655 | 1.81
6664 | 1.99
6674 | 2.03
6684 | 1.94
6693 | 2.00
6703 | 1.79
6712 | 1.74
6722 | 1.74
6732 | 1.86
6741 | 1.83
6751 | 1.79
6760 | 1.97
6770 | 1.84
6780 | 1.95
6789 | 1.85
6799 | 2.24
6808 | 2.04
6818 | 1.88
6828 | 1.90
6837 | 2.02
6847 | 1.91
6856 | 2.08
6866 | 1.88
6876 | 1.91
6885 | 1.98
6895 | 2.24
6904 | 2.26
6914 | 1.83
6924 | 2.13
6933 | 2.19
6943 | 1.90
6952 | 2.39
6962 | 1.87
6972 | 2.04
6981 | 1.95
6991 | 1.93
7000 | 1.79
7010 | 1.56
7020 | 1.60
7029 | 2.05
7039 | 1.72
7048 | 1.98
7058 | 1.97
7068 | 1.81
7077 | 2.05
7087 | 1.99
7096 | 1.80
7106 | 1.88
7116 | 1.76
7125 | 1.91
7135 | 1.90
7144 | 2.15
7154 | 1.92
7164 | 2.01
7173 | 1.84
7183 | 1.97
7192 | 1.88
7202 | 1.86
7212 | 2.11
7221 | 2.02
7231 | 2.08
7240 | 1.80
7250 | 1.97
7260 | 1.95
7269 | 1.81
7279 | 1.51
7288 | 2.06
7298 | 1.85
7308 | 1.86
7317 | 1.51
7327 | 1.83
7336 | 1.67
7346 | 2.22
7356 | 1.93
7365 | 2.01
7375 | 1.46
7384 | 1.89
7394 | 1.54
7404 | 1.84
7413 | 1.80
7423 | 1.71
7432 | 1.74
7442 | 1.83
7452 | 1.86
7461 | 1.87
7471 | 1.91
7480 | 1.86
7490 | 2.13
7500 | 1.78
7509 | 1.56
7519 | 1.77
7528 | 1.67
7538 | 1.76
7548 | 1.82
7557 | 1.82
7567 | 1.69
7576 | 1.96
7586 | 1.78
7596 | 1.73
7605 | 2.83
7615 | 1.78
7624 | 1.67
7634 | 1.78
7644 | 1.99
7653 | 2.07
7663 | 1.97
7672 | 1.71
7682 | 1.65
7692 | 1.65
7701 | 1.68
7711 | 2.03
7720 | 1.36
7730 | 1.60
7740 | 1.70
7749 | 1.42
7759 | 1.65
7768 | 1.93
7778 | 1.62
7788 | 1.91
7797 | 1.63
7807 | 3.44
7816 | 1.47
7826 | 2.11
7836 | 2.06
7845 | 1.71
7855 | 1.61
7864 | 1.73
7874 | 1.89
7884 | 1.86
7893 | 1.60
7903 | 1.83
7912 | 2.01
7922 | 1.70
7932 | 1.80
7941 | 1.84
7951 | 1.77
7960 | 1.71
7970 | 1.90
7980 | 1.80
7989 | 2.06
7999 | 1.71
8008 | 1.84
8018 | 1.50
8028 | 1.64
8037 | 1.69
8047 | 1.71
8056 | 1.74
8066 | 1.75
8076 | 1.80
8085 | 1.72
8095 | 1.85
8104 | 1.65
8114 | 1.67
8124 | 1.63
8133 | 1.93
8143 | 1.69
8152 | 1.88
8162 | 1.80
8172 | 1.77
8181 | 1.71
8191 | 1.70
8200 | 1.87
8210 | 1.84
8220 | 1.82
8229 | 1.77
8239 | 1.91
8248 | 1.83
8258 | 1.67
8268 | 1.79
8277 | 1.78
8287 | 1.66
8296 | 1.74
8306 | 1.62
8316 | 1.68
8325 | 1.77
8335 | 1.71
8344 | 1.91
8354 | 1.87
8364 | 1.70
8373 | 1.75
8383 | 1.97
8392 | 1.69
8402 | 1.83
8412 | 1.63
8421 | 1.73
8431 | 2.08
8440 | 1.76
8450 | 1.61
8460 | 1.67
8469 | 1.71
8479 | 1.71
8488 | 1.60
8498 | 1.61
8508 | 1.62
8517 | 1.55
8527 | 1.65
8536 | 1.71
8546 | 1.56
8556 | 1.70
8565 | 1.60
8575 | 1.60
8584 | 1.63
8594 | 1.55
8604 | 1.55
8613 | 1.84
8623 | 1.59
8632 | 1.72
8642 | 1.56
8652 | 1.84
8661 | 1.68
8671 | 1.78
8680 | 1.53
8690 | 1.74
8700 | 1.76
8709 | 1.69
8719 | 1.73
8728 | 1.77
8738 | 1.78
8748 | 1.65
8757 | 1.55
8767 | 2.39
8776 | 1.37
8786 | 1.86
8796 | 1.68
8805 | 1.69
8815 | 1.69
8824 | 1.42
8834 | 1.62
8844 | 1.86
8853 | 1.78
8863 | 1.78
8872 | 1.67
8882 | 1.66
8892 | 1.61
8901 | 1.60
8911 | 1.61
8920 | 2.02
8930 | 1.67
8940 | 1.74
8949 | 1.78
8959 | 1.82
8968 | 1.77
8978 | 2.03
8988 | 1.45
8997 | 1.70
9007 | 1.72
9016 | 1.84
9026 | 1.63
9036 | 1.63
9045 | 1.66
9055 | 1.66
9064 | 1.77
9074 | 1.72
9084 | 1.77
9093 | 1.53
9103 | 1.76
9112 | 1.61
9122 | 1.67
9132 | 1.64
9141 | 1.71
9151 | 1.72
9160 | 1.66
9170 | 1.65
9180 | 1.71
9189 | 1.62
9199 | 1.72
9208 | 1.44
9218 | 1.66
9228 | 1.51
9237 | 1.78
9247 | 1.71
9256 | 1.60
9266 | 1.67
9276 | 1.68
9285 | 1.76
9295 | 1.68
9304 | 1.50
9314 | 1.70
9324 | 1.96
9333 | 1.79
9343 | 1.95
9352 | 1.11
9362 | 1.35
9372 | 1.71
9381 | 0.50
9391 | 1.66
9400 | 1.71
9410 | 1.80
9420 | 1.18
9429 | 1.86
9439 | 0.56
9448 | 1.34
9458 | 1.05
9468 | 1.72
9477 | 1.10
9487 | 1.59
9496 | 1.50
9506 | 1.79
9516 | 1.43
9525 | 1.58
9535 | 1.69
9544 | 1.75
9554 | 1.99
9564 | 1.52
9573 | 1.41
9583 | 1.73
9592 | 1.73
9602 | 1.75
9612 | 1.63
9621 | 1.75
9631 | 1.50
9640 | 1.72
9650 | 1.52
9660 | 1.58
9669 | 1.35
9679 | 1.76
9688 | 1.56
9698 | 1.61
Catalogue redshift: 0.189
